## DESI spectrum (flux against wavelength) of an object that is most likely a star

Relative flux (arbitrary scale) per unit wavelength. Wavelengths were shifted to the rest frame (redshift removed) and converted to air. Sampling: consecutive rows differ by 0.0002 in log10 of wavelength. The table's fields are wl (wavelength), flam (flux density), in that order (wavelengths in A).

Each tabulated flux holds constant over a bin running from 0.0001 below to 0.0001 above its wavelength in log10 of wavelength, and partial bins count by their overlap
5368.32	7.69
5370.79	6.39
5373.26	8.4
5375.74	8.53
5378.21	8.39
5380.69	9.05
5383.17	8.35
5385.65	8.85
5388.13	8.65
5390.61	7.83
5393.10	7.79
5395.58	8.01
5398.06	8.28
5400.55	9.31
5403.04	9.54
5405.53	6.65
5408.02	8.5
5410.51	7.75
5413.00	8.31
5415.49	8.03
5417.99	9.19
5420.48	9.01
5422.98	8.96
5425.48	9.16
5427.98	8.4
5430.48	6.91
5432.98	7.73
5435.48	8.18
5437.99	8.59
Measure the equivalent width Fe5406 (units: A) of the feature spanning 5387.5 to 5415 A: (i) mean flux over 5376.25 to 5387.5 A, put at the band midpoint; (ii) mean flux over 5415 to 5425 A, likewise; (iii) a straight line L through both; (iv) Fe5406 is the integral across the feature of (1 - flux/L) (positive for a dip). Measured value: 1.7 A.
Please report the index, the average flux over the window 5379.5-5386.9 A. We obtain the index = 8.75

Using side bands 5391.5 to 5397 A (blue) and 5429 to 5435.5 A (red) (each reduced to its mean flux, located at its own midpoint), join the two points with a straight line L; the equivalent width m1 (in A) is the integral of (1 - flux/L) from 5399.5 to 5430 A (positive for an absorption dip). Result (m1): -3.2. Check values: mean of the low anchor 7.91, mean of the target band 8.52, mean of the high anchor 7.53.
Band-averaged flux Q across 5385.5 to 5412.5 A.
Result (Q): 8.27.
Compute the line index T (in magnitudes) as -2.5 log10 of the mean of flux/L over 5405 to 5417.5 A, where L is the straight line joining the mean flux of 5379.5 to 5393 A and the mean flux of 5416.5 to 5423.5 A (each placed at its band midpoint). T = 0.11 mag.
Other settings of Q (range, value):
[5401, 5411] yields 8.23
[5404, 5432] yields 8.27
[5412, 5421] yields 8.62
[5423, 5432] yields 8.25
